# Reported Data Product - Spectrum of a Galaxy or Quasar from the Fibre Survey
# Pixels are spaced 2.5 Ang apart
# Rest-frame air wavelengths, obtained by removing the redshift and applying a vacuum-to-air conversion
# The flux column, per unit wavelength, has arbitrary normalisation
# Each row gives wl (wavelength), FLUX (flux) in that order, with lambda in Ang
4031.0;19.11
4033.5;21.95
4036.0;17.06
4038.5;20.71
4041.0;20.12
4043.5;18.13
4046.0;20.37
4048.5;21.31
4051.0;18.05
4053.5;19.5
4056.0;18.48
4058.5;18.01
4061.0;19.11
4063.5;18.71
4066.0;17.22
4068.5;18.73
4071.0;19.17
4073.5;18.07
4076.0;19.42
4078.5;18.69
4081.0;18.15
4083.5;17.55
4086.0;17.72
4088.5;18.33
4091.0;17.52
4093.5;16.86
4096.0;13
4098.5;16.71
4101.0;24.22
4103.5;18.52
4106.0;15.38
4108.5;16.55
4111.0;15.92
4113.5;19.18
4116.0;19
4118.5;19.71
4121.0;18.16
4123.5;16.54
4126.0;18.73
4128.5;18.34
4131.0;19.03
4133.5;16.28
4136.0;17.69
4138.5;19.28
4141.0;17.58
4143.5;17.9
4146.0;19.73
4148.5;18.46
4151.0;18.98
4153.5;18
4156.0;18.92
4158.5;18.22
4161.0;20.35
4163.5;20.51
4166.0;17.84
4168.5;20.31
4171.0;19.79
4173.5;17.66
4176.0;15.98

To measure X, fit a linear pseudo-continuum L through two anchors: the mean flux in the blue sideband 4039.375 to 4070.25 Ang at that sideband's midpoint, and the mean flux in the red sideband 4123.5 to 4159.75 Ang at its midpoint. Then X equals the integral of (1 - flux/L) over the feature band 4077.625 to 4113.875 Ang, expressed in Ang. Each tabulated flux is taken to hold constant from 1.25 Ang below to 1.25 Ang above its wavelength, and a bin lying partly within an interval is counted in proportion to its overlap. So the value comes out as 2.1 Ang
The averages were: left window 19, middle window 17.6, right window 18.3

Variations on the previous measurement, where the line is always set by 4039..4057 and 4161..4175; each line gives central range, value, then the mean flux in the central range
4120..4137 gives 1.3 Ang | 17.8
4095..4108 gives 1.2 Ang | 17.6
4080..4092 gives 1.0 Ang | 17.9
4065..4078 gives 0.6 Ang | 18.6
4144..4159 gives 0.5 Ang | 18.7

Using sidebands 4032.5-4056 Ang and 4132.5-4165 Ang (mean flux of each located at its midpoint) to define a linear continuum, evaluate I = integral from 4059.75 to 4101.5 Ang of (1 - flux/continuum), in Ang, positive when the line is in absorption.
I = 2.56 Ang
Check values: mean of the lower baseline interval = 19.6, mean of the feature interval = 18.1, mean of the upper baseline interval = 18.6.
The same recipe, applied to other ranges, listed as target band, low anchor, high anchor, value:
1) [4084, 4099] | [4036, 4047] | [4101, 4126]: 1.43 Ang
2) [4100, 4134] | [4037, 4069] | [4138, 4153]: 0.90 Ang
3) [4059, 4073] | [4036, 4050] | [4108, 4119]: 0.52 Ang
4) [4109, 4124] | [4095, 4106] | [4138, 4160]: 0.04 Ang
